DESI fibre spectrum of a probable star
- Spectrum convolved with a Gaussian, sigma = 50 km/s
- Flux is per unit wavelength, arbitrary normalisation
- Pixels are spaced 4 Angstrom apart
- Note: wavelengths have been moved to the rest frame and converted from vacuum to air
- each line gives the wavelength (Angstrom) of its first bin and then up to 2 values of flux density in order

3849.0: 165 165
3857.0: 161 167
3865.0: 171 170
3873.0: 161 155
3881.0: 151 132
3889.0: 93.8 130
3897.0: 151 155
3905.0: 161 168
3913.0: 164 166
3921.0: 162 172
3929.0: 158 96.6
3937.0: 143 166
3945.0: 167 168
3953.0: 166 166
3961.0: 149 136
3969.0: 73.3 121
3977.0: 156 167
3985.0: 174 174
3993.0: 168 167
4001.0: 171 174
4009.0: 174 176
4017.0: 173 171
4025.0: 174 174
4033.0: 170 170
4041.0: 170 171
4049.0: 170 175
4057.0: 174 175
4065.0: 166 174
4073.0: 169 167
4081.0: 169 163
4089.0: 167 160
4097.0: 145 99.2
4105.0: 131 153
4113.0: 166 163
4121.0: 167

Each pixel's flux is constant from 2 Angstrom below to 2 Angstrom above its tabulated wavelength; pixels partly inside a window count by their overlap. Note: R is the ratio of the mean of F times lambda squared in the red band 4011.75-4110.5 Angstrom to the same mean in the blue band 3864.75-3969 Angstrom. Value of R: 1.2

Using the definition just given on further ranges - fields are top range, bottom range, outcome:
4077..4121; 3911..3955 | 1.06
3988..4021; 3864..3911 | 1.22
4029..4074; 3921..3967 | 1.18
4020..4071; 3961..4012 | 1.14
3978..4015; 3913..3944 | 1.16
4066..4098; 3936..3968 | 1.13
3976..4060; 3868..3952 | 1.19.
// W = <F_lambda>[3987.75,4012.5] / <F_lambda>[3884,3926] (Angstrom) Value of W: 1.1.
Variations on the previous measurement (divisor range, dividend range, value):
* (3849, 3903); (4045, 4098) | 1.11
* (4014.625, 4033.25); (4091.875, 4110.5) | 0.79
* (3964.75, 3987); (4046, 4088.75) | 1.23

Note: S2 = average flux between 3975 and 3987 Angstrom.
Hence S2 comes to 166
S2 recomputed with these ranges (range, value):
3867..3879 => 162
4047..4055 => 172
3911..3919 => 165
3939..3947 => 166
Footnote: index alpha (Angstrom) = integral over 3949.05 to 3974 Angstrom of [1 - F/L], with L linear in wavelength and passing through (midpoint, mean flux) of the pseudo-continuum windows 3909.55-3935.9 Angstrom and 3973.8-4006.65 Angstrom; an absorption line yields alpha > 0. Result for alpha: 3.52 Angstrom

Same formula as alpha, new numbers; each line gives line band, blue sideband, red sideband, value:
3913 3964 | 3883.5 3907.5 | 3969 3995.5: -3.8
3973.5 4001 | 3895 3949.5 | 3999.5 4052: 0.2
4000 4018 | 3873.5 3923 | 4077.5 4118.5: -2.7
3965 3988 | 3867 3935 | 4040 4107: 2.3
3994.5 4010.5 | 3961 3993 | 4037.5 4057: -1.7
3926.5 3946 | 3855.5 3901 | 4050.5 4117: 0.9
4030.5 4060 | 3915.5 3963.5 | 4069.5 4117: -3.1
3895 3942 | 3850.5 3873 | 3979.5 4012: 3.7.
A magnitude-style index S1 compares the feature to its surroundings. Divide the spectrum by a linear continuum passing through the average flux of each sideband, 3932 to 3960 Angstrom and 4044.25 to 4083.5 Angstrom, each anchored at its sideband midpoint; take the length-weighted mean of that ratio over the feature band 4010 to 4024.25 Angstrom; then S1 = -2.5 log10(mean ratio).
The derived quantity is -0.057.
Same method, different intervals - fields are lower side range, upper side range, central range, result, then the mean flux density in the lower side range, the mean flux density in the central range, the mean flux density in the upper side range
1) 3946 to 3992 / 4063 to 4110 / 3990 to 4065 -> -0.13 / 151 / 172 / 155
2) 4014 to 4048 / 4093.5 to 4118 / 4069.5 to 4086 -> -0.09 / 172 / 168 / 143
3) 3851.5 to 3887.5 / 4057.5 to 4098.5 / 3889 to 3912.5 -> 0.08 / 158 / 149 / 166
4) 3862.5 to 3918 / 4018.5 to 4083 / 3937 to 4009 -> 0.04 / 152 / 157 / 171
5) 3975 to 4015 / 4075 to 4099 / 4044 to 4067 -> -0.05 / 170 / 172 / 162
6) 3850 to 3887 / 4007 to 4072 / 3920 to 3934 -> 0.10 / 159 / 150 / 172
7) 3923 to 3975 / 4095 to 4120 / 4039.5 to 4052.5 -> -0.18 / 145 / 171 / 144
